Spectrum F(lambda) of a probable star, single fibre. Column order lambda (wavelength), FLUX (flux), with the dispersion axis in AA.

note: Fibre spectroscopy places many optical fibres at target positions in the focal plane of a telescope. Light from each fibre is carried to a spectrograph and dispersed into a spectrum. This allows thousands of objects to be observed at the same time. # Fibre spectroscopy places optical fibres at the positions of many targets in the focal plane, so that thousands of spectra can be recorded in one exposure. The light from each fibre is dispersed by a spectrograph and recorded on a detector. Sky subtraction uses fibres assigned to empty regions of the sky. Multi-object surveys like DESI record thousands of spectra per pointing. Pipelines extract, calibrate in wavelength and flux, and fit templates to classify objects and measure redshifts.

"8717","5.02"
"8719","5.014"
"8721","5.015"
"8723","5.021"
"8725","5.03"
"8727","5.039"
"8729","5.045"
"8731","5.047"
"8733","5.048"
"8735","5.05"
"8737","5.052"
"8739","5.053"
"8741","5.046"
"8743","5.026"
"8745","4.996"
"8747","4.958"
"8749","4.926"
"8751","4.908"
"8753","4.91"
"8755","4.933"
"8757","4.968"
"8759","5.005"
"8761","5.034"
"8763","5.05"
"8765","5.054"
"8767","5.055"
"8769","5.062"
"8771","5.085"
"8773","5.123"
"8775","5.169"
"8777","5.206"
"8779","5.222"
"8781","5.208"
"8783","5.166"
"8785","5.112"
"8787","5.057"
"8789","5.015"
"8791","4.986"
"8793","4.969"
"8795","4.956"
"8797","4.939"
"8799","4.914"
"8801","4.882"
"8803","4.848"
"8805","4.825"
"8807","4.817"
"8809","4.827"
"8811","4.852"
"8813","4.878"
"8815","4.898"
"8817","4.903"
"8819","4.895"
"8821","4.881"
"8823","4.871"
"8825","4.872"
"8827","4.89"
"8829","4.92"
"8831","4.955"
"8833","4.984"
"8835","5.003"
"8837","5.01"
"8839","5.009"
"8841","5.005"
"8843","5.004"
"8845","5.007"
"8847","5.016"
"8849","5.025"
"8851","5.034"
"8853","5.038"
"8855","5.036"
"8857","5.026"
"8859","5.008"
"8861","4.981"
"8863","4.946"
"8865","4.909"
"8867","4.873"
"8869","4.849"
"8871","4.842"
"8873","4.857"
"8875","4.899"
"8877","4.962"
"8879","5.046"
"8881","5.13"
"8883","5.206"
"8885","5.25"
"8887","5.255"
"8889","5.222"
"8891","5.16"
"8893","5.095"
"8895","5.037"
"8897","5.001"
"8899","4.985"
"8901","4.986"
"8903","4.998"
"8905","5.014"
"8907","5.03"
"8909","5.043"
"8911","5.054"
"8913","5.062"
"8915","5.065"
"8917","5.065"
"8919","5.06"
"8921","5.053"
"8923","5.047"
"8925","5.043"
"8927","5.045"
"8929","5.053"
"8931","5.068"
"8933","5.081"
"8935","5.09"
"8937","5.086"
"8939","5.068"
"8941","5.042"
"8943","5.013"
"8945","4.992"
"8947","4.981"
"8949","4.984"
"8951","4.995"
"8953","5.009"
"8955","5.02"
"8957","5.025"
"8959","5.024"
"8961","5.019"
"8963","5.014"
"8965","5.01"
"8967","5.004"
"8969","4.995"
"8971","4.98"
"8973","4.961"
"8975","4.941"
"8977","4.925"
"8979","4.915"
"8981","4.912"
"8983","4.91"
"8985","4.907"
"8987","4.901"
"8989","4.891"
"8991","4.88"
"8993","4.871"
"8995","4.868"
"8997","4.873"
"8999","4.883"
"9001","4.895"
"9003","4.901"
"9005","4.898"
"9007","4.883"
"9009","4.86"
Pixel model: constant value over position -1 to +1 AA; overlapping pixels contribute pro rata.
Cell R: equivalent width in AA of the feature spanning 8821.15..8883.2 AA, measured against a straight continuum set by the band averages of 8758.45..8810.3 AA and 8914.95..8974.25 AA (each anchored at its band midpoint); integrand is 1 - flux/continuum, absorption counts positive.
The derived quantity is 0.7 AA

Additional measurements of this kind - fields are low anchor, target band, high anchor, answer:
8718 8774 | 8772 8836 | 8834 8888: 0.56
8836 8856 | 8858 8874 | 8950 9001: 0.32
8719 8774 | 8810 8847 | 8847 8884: 0.42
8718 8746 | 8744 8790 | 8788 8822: -0.78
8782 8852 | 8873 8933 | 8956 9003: -1.45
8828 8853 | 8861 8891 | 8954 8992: -0.20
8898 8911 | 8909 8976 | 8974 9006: -0.91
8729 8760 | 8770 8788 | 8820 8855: -0.58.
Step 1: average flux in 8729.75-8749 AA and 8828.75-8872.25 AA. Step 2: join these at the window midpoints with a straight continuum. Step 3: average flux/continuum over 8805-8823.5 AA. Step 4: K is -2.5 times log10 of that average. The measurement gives 0.03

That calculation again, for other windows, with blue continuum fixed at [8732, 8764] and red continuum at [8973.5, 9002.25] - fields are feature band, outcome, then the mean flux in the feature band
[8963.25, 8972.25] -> -0.02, 5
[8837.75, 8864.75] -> -0.01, 5.01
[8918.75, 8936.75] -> -0.03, 5.06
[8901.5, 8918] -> -0.02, 5.04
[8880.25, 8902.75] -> -0.04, 5.12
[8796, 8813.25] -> 0.02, 4.86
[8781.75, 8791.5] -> -0.02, 5.07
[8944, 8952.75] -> -0.02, 4.99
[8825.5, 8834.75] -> 0.01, 4.94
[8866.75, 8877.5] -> 0.02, 4.88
